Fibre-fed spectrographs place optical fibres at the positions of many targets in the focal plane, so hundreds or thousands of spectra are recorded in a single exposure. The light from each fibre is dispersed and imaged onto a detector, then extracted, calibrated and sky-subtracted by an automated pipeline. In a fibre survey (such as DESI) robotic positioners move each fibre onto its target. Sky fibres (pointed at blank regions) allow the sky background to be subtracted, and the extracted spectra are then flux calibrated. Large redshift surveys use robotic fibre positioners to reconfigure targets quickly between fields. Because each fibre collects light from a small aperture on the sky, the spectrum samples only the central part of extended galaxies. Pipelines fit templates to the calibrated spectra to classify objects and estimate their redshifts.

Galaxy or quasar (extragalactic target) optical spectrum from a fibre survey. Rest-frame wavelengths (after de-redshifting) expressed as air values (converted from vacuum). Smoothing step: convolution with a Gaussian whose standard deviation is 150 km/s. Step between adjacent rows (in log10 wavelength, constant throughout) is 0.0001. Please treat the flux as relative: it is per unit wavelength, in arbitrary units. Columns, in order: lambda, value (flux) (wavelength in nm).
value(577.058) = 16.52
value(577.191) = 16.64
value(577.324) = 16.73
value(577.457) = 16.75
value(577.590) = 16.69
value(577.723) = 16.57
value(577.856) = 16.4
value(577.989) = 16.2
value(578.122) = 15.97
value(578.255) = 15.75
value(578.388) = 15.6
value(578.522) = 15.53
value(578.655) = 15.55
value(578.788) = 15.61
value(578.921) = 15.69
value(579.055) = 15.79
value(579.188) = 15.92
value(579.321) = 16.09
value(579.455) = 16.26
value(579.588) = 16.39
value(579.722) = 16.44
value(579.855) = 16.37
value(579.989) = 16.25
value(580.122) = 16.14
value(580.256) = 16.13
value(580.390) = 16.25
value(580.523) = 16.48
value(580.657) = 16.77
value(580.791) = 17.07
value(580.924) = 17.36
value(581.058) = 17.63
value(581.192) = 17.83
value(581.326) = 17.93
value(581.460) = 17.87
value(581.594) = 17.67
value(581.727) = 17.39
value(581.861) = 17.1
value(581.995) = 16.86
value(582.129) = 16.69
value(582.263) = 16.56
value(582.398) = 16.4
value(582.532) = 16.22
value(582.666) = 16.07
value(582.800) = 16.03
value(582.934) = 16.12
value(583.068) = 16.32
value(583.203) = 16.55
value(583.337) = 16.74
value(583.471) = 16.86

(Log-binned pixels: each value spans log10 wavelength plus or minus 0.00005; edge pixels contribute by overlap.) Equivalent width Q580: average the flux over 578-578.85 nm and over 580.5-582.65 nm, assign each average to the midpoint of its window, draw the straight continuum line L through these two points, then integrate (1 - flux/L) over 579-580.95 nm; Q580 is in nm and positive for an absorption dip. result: 0.00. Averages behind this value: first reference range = 15.7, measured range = 16.4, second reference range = 17.1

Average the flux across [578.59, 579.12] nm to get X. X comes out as 15.7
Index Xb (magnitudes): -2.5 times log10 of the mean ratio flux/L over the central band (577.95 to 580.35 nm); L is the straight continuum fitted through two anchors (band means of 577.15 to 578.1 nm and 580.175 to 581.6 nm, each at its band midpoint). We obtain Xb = 0.056 mag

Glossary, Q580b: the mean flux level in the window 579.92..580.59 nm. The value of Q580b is 16.2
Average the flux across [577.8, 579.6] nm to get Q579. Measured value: 15.9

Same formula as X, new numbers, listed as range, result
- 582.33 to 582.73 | 16.2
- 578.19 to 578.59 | 15.6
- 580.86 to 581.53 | 17.7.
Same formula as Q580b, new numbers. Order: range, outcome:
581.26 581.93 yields 17.6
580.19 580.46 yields 16.2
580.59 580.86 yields 16.9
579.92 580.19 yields 16.2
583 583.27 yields 16.4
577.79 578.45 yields 16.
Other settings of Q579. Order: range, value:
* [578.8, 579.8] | 16.1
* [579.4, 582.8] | 16.8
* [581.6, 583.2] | 16.6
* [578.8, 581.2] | 16.4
